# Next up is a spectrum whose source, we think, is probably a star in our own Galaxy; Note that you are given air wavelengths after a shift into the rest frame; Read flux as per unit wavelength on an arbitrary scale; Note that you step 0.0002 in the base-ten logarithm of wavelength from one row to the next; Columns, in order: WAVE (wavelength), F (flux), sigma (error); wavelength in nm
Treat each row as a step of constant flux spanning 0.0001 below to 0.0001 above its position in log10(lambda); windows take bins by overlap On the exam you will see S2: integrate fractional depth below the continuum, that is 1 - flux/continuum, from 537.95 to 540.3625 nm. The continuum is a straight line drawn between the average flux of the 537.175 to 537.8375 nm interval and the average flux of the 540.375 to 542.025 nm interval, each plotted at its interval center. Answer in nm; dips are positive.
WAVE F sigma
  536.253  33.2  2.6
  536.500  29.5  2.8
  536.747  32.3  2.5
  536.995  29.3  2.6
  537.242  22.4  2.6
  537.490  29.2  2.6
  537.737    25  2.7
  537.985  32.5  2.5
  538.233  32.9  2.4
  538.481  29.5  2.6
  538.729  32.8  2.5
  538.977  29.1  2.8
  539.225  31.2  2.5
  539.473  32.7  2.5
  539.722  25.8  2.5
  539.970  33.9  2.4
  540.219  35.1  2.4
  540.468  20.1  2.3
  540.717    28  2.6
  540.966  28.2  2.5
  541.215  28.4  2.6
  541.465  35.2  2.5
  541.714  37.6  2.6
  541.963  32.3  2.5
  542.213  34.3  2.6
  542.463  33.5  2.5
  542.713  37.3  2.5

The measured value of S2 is -0.32 nm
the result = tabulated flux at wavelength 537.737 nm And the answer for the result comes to 25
